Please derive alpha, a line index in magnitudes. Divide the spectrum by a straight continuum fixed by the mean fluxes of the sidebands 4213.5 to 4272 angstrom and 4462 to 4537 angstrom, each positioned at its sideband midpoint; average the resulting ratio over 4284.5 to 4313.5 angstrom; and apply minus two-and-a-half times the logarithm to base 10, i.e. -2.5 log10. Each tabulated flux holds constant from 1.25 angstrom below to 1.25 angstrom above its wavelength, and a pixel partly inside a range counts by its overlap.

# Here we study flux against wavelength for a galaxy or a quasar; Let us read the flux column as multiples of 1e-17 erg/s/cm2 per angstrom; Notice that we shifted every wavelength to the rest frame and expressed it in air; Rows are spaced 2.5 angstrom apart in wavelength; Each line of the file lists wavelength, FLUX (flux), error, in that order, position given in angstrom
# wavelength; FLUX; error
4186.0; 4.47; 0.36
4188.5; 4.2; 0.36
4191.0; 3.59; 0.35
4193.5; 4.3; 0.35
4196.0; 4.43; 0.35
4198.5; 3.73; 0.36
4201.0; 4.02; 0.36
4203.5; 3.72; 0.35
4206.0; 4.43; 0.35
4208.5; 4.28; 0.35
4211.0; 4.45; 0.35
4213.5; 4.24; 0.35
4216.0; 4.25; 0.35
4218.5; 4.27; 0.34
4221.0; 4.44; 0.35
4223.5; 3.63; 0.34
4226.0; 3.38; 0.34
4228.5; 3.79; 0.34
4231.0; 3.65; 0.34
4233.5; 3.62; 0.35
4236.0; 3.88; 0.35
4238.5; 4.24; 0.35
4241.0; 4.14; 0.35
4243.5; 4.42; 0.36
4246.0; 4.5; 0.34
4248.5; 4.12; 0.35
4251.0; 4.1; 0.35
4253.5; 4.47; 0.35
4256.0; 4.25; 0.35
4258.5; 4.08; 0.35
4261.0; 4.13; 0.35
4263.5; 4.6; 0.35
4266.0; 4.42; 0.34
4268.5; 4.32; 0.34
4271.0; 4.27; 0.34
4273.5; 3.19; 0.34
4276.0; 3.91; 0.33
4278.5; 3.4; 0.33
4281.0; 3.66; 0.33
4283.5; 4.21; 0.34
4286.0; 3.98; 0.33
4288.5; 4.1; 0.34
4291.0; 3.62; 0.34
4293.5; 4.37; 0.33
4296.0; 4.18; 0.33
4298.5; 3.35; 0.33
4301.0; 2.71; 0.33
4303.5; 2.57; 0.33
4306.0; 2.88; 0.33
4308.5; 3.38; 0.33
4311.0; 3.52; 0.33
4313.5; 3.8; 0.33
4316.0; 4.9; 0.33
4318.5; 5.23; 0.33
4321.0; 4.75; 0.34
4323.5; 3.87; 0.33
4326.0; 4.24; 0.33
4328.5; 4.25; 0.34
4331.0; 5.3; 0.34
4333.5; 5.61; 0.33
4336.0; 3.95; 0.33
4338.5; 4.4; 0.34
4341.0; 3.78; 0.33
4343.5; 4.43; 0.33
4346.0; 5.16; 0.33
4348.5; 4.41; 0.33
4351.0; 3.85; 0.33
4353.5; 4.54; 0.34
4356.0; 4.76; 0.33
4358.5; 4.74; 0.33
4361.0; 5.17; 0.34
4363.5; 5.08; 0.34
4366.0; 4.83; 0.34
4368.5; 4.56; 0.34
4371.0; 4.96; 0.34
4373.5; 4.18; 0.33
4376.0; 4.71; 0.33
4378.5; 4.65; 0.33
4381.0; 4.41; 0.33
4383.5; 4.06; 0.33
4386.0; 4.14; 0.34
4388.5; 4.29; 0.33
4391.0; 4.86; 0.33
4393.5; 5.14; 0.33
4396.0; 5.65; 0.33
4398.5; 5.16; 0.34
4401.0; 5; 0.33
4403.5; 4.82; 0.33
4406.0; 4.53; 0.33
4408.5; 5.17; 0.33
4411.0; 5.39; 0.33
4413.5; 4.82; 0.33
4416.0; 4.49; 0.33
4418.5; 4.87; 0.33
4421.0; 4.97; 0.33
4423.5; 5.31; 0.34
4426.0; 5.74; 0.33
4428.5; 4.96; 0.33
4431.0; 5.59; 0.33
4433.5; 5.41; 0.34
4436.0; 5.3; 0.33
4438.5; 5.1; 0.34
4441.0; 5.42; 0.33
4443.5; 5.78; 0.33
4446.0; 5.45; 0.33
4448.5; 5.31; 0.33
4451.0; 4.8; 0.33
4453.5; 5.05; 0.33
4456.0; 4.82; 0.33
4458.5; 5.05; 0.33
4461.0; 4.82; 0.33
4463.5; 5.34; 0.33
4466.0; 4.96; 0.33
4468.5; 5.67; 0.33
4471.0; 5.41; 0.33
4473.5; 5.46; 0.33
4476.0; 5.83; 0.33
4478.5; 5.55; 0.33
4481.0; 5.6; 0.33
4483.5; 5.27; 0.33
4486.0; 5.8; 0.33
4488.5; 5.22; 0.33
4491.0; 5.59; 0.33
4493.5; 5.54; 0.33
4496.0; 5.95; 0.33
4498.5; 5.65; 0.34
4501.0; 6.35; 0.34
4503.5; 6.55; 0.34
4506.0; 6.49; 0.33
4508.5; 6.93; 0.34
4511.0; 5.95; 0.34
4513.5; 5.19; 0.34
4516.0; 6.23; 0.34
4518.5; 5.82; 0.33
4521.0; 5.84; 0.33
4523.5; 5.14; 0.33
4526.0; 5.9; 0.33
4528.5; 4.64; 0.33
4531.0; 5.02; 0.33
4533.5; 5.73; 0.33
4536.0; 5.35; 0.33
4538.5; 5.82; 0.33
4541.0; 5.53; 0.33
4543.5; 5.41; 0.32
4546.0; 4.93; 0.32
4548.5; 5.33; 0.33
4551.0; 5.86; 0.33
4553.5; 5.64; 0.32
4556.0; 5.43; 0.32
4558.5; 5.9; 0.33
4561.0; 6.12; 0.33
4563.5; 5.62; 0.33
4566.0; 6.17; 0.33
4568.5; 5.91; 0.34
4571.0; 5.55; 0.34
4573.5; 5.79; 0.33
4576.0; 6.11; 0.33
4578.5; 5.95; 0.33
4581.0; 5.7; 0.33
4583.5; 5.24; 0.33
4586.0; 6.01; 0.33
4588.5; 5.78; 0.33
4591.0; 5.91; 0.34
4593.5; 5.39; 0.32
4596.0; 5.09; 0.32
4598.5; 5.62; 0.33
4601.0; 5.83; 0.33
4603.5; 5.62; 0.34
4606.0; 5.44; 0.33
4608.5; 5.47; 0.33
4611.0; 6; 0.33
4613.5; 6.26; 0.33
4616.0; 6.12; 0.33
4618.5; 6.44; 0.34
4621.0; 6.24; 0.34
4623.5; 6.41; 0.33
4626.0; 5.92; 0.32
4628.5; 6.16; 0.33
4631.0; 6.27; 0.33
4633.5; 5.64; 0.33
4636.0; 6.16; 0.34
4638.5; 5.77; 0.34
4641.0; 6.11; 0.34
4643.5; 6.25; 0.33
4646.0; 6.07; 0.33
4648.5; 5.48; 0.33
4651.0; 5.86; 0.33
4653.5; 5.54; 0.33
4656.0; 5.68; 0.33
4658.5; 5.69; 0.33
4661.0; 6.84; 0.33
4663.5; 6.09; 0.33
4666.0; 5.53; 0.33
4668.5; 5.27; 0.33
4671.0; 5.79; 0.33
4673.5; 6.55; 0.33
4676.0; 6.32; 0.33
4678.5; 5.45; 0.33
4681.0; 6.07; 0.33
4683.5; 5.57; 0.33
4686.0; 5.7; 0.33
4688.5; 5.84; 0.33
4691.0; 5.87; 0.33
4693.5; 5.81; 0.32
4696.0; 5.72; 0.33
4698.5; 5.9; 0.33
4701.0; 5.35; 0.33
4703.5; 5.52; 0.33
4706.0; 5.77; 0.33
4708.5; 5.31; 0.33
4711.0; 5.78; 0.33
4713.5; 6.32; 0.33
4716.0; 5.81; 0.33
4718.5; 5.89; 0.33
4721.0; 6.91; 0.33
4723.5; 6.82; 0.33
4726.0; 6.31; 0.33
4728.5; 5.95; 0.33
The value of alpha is 0.25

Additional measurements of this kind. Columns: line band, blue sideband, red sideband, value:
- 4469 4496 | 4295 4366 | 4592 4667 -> -0.094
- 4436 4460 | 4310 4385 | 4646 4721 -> -0.059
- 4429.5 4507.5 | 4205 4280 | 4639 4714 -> -0.102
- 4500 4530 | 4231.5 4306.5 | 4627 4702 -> -0.151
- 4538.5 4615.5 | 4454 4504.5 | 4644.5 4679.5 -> 0.002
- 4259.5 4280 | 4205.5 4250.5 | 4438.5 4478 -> 0.072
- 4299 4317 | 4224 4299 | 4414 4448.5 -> 0.279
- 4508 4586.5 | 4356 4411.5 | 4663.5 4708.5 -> -0.069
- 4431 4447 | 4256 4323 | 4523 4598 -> -0.122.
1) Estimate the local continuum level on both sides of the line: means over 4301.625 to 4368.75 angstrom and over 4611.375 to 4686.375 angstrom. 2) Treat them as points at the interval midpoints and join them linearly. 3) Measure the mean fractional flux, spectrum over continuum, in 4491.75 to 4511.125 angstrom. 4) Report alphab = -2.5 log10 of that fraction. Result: -0.18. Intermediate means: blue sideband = 4.35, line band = 6.17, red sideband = 5.98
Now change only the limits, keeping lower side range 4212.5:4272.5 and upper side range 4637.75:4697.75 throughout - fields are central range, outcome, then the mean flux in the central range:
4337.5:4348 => 0.02 mag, 4.44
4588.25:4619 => -0.03 mag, 5.75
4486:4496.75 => -0.09 mag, 5.58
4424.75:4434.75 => -0.11 mag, 5.42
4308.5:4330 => 0.04 mag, 4.28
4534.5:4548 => -0.01 mag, 5.41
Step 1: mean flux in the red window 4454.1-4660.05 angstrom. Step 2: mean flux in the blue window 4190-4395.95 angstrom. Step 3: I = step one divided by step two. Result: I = 1.36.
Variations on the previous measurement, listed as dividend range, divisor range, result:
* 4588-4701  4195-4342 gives 1.45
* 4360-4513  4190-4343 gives 1.29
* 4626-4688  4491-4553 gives 1.03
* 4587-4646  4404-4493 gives 1.13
